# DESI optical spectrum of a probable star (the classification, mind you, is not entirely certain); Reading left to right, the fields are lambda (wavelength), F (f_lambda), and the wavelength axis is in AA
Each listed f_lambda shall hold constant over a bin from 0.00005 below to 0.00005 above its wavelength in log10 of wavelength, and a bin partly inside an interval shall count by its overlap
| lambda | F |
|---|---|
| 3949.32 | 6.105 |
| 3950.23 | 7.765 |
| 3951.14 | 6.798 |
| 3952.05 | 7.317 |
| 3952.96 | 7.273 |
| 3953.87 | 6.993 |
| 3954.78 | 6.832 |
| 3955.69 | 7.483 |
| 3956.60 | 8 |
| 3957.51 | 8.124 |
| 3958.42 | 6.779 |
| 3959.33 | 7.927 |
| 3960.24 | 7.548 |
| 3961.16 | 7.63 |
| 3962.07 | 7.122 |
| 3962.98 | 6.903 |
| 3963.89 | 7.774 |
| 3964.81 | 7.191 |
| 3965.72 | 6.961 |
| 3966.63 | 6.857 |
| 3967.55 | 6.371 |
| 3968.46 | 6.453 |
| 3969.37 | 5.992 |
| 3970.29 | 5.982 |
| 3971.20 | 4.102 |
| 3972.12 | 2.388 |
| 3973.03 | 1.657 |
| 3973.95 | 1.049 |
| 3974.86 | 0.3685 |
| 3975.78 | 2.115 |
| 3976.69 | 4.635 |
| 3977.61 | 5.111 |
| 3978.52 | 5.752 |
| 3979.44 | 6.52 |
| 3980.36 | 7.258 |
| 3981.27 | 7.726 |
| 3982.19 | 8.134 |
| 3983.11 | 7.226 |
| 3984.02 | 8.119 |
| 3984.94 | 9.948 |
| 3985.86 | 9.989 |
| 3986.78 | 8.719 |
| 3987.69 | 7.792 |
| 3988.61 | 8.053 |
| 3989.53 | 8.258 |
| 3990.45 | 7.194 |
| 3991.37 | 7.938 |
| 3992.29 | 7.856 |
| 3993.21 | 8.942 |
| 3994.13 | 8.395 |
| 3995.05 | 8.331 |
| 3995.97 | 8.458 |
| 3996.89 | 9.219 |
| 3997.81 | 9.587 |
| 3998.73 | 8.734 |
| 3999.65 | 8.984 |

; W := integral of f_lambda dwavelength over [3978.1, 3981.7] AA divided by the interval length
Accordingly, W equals 6.82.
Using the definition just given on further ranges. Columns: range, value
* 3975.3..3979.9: 4.81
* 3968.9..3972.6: 4.6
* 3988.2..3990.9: 7.83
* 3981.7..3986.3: 8.67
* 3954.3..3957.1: 7.45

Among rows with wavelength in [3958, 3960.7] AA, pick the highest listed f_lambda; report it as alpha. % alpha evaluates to 7.927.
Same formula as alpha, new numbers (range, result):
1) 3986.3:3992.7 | 8.719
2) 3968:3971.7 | 6.453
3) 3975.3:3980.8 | 7.258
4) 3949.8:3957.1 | 8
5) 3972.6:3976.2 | 2.115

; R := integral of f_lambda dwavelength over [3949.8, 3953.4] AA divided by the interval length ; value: 7.28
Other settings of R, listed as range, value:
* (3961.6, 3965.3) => 7.25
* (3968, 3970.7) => 6.15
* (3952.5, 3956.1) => 7.14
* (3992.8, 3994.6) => 8.66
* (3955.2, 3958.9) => 7.6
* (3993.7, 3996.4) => 8.39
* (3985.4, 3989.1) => 8.64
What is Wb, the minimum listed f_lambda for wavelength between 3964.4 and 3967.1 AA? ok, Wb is 6.857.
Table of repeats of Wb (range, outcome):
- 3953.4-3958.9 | 6.779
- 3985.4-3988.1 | 7.792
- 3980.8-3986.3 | 7.226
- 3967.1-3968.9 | 6.371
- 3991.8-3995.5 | 7.856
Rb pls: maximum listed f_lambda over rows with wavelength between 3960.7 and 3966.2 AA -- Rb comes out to 7.774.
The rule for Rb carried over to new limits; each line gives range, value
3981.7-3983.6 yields 8.134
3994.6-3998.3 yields 9.587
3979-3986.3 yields 9.989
